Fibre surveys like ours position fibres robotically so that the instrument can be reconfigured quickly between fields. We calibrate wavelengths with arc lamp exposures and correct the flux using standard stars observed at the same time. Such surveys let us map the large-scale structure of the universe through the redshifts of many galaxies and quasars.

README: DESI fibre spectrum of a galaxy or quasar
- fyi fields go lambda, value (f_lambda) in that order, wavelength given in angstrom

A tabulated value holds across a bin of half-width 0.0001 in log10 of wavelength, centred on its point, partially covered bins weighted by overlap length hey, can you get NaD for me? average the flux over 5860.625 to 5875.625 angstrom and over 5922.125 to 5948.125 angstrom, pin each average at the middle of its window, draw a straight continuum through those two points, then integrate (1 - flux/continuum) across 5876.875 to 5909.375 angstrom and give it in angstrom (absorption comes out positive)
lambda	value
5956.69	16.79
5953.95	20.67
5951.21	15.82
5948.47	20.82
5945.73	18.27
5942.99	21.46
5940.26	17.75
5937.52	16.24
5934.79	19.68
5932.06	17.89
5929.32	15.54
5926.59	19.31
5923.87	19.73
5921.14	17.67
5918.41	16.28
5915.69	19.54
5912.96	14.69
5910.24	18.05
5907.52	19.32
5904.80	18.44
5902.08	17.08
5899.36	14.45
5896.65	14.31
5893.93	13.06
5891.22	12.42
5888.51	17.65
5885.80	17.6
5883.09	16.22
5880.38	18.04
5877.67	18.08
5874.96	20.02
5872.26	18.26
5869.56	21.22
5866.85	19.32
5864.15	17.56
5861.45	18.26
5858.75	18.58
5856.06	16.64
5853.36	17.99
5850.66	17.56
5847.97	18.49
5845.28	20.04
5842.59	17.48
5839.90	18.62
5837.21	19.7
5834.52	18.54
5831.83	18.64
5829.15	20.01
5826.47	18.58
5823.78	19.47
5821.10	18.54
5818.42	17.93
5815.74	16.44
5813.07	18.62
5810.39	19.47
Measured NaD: 4.3 angstrom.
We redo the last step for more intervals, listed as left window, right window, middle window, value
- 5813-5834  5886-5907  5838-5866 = -1.3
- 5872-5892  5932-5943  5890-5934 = 2.8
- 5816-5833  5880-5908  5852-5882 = -2.5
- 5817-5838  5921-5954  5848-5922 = 5.2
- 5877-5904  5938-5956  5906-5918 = -0.5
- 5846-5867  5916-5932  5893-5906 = 1.7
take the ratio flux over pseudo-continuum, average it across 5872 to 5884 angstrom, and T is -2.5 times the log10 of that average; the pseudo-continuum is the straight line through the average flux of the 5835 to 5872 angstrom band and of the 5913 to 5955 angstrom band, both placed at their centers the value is 0.02 mag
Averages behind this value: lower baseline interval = 18.6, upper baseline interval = 18.3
